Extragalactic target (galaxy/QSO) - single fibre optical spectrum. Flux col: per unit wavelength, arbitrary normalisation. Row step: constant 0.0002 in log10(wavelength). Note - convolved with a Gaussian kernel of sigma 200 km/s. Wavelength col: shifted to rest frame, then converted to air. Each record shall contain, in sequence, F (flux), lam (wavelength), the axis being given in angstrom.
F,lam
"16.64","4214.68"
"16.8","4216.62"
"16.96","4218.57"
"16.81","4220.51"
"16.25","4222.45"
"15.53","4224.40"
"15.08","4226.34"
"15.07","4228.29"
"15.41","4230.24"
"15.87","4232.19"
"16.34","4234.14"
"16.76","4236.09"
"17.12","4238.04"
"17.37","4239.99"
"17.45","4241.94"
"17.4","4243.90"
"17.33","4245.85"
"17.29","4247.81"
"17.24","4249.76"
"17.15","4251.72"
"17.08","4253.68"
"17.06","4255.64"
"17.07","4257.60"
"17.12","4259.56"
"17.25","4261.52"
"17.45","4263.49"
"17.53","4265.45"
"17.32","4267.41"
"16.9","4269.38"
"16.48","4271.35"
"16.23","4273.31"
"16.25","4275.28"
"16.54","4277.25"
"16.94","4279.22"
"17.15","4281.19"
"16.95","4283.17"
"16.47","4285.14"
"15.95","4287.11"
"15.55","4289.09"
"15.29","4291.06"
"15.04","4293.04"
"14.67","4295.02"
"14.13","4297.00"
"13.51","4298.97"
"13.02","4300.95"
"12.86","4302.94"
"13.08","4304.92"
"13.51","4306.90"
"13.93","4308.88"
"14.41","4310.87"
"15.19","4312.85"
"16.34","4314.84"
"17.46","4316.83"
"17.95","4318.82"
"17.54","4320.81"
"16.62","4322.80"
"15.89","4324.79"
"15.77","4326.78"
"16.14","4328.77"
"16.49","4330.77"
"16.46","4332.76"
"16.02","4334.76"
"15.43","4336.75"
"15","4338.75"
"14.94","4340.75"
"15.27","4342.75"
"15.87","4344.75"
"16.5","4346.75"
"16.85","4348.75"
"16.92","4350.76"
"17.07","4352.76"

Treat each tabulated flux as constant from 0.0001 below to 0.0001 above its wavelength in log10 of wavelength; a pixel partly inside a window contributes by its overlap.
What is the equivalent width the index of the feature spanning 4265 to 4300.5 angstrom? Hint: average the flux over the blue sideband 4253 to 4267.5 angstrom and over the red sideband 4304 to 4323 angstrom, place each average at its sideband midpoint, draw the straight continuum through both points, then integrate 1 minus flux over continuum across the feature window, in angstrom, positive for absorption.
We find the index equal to 1.2 angstrom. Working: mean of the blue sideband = 17.2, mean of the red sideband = 15.6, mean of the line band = 16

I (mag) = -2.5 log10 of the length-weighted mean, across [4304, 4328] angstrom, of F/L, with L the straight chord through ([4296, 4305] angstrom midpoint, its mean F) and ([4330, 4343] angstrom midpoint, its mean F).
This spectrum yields -0.094 mag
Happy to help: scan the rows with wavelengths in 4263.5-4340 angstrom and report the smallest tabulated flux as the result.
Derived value 12.86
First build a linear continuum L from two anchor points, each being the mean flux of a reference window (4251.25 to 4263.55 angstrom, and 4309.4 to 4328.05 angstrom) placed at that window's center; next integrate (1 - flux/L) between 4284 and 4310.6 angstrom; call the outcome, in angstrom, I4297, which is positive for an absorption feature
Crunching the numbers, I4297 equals 3.5 angstrom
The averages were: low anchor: 17.1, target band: 14.4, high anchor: 16.3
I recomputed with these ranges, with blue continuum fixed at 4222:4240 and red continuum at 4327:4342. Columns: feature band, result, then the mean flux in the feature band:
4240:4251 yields -0.09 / 17.3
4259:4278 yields -0.07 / 16.9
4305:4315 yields 0.10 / 14.4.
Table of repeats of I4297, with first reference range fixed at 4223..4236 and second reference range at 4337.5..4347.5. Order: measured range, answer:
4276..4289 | -0.8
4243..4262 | -1.9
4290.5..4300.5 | 0.7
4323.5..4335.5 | -0.5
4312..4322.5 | -0.9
